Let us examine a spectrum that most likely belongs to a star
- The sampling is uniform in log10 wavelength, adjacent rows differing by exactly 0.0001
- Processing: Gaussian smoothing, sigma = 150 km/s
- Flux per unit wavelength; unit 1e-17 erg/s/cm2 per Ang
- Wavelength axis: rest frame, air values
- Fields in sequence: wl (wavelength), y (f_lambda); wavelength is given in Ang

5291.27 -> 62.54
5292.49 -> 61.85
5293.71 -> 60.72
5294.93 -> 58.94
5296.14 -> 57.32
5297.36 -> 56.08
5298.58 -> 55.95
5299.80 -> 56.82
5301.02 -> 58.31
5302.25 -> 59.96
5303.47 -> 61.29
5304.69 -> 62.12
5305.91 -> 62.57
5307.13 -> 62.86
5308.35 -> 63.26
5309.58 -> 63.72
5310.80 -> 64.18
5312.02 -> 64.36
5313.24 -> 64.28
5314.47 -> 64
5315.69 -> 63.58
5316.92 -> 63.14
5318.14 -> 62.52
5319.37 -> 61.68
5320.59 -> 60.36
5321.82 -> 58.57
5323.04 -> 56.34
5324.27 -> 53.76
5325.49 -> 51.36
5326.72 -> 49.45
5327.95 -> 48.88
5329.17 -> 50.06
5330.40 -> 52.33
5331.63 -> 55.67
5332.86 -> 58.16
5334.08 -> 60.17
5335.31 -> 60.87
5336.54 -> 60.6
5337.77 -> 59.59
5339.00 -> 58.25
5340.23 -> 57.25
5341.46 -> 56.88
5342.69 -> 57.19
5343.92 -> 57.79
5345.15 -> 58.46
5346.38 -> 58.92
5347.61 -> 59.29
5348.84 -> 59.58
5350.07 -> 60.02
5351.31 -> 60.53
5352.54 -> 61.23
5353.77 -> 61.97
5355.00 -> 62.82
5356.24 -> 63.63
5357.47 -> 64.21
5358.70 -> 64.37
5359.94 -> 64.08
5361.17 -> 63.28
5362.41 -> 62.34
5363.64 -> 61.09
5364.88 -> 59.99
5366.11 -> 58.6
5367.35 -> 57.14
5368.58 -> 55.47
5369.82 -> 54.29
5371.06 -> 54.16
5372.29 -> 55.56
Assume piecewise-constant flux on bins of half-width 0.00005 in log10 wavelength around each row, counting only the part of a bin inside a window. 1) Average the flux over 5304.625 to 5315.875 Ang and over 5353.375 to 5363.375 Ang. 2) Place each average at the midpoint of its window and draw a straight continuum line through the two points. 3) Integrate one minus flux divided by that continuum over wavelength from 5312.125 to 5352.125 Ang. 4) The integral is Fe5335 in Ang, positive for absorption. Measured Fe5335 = 3.31 Ang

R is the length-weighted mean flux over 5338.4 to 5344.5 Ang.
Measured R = 57.5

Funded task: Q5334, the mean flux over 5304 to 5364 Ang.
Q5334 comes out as 59.8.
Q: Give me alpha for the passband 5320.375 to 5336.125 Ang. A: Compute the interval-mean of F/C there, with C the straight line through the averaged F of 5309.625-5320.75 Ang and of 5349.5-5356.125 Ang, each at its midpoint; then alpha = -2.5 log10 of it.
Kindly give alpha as 0.14 mag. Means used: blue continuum 63.3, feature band 55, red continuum 61.4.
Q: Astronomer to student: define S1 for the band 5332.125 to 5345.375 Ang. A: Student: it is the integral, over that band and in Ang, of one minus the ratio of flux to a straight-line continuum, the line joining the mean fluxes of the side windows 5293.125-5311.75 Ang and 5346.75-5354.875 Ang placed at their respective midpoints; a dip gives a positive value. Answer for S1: 0.4 Ang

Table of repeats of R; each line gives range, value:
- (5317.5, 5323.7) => 59.9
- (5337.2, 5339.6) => 58.9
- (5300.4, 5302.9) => 59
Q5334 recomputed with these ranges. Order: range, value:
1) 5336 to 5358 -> 59.9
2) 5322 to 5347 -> 56.2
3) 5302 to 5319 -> 63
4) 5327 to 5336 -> 55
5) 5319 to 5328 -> 55.3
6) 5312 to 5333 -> 57.5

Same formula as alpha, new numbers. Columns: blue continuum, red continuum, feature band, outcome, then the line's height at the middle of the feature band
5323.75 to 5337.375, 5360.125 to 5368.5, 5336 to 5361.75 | -0.05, 57.8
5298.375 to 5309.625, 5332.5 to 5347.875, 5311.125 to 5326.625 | 0.00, 59.9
